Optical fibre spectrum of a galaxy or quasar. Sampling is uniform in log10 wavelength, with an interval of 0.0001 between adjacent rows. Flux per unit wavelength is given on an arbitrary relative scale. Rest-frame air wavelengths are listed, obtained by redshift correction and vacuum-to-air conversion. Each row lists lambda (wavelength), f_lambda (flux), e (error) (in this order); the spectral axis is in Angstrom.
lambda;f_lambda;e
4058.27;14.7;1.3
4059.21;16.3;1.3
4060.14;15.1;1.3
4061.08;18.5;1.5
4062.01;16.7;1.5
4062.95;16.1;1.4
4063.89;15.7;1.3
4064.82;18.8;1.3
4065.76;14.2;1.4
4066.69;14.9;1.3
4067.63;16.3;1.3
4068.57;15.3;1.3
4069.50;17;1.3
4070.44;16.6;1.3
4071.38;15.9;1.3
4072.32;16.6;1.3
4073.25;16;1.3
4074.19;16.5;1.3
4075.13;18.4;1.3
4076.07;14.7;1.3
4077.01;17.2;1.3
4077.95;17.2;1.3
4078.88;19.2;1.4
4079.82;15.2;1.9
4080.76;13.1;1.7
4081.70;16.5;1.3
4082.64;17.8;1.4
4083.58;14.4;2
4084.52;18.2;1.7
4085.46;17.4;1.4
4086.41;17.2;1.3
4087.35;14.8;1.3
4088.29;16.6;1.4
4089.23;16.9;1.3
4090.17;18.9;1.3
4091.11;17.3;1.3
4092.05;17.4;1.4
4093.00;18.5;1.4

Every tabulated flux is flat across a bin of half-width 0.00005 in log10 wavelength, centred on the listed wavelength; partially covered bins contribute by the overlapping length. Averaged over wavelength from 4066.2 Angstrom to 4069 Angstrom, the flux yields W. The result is 15.5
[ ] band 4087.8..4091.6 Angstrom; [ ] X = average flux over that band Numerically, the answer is 17.4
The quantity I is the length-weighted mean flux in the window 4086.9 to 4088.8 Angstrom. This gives 15.8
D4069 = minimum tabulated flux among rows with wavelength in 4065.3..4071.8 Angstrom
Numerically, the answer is 14.2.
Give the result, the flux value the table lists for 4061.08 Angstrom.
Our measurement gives 18.5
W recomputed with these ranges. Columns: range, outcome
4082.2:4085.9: 16.9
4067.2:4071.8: 16.2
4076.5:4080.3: 17.2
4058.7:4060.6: 15.7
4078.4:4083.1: 16.4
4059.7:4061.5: 16.7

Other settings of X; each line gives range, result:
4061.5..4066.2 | 16.3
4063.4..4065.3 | 17.2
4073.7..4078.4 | 16.8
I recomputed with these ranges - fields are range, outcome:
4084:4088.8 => 16.8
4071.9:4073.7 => 16.4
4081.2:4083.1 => 17.1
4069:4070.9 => 16.8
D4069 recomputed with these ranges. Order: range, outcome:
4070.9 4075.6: 15.9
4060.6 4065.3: 15.7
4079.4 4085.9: 13.1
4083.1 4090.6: 14.4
